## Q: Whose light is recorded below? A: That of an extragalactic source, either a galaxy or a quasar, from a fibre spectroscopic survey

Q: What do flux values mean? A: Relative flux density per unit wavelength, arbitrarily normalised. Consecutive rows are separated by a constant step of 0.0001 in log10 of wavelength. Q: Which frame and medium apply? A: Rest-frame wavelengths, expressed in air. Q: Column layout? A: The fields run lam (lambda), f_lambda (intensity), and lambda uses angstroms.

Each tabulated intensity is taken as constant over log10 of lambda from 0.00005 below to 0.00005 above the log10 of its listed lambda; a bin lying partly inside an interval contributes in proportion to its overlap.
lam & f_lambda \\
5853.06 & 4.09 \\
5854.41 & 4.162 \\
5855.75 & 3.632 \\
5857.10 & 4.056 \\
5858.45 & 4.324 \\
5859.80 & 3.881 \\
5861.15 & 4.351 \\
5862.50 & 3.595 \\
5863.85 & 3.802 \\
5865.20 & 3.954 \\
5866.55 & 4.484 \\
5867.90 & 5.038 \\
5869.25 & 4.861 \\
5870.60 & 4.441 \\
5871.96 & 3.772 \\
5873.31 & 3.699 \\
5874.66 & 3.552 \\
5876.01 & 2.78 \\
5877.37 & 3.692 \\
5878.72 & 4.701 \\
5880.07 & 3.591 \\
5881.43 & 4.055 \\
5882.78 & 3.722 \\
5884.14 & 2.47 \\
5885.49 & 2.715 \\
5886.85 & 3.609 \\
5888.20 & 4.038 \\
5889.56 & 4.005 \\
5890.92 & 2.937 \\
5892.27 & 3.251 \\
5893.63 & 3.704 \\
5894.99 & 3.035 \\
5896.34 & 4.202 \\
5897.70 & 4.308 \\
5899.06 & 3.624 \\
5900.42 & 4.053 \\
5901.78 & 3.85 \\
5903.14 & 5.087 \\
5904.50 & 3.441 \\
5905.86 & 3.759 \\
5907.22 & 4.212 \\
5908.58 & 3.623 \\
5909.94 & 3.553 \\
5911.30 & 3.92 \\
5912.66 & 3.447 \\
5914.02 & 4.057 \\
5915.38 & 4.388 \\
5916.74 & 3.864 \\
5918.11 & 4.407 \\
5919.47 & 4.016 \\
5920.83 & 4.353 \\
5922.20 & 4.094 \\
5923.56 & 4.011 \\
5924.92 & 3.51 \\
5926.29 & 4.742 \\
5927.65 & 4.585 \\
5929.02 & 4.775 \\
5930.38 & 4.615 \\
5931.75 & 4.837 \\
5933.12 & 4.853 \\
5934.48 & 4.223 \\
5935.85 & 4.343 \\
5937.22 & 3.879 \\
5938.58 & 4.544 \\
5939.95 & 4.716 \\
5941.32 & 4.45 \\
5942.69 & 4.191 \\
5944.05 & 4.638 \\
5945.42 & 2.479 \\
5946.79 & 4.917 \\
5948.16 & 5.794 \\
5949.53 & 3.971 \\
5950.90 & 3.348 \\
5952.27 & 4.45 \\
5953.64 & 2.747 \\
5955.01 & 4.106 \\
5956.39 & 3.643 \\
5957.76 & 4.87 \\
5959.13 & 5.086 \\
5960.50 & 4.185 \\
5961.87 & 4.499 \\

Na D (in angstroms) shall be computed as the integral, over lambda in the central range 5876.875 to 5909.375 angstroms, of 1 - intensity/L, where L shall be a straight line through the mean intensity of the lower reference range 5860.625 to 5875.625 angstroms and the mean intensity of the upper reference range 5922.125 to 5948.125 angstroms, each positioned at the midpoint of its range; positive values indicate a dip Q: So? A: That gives 3.7 angstroms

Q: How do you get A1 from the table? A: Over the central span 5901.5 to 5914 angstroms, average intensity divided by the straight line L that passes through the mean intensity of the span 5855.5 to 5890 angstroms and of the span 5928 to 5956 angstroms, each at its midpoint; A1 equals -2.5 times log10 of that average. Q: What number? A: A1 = 0.054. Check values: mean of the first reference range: 3.88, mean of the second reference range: 4.29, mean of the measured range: 3.89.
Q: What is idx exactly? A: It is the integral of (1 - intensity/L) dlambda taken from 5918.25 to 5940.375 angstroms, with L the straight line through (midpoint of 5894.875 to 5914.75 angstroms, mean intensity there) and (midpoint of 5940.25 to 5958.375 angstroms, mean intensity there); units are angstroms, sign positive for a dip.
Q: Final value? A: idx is -1.9 angstroms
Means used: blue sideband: 3.9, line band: 4.38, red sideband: 4.13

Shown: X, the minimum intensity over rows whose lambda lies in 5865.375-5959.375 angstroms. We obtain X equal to 2.47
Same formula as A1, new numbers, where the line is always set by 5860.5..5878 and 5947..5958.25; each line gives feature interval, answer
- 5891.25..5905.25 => 0.059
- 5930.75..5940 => -0.092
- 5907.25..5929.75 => -0.003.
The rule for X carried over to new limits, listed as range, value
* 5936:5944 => 3.879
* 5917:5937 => 3.51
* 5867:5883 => 2.78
